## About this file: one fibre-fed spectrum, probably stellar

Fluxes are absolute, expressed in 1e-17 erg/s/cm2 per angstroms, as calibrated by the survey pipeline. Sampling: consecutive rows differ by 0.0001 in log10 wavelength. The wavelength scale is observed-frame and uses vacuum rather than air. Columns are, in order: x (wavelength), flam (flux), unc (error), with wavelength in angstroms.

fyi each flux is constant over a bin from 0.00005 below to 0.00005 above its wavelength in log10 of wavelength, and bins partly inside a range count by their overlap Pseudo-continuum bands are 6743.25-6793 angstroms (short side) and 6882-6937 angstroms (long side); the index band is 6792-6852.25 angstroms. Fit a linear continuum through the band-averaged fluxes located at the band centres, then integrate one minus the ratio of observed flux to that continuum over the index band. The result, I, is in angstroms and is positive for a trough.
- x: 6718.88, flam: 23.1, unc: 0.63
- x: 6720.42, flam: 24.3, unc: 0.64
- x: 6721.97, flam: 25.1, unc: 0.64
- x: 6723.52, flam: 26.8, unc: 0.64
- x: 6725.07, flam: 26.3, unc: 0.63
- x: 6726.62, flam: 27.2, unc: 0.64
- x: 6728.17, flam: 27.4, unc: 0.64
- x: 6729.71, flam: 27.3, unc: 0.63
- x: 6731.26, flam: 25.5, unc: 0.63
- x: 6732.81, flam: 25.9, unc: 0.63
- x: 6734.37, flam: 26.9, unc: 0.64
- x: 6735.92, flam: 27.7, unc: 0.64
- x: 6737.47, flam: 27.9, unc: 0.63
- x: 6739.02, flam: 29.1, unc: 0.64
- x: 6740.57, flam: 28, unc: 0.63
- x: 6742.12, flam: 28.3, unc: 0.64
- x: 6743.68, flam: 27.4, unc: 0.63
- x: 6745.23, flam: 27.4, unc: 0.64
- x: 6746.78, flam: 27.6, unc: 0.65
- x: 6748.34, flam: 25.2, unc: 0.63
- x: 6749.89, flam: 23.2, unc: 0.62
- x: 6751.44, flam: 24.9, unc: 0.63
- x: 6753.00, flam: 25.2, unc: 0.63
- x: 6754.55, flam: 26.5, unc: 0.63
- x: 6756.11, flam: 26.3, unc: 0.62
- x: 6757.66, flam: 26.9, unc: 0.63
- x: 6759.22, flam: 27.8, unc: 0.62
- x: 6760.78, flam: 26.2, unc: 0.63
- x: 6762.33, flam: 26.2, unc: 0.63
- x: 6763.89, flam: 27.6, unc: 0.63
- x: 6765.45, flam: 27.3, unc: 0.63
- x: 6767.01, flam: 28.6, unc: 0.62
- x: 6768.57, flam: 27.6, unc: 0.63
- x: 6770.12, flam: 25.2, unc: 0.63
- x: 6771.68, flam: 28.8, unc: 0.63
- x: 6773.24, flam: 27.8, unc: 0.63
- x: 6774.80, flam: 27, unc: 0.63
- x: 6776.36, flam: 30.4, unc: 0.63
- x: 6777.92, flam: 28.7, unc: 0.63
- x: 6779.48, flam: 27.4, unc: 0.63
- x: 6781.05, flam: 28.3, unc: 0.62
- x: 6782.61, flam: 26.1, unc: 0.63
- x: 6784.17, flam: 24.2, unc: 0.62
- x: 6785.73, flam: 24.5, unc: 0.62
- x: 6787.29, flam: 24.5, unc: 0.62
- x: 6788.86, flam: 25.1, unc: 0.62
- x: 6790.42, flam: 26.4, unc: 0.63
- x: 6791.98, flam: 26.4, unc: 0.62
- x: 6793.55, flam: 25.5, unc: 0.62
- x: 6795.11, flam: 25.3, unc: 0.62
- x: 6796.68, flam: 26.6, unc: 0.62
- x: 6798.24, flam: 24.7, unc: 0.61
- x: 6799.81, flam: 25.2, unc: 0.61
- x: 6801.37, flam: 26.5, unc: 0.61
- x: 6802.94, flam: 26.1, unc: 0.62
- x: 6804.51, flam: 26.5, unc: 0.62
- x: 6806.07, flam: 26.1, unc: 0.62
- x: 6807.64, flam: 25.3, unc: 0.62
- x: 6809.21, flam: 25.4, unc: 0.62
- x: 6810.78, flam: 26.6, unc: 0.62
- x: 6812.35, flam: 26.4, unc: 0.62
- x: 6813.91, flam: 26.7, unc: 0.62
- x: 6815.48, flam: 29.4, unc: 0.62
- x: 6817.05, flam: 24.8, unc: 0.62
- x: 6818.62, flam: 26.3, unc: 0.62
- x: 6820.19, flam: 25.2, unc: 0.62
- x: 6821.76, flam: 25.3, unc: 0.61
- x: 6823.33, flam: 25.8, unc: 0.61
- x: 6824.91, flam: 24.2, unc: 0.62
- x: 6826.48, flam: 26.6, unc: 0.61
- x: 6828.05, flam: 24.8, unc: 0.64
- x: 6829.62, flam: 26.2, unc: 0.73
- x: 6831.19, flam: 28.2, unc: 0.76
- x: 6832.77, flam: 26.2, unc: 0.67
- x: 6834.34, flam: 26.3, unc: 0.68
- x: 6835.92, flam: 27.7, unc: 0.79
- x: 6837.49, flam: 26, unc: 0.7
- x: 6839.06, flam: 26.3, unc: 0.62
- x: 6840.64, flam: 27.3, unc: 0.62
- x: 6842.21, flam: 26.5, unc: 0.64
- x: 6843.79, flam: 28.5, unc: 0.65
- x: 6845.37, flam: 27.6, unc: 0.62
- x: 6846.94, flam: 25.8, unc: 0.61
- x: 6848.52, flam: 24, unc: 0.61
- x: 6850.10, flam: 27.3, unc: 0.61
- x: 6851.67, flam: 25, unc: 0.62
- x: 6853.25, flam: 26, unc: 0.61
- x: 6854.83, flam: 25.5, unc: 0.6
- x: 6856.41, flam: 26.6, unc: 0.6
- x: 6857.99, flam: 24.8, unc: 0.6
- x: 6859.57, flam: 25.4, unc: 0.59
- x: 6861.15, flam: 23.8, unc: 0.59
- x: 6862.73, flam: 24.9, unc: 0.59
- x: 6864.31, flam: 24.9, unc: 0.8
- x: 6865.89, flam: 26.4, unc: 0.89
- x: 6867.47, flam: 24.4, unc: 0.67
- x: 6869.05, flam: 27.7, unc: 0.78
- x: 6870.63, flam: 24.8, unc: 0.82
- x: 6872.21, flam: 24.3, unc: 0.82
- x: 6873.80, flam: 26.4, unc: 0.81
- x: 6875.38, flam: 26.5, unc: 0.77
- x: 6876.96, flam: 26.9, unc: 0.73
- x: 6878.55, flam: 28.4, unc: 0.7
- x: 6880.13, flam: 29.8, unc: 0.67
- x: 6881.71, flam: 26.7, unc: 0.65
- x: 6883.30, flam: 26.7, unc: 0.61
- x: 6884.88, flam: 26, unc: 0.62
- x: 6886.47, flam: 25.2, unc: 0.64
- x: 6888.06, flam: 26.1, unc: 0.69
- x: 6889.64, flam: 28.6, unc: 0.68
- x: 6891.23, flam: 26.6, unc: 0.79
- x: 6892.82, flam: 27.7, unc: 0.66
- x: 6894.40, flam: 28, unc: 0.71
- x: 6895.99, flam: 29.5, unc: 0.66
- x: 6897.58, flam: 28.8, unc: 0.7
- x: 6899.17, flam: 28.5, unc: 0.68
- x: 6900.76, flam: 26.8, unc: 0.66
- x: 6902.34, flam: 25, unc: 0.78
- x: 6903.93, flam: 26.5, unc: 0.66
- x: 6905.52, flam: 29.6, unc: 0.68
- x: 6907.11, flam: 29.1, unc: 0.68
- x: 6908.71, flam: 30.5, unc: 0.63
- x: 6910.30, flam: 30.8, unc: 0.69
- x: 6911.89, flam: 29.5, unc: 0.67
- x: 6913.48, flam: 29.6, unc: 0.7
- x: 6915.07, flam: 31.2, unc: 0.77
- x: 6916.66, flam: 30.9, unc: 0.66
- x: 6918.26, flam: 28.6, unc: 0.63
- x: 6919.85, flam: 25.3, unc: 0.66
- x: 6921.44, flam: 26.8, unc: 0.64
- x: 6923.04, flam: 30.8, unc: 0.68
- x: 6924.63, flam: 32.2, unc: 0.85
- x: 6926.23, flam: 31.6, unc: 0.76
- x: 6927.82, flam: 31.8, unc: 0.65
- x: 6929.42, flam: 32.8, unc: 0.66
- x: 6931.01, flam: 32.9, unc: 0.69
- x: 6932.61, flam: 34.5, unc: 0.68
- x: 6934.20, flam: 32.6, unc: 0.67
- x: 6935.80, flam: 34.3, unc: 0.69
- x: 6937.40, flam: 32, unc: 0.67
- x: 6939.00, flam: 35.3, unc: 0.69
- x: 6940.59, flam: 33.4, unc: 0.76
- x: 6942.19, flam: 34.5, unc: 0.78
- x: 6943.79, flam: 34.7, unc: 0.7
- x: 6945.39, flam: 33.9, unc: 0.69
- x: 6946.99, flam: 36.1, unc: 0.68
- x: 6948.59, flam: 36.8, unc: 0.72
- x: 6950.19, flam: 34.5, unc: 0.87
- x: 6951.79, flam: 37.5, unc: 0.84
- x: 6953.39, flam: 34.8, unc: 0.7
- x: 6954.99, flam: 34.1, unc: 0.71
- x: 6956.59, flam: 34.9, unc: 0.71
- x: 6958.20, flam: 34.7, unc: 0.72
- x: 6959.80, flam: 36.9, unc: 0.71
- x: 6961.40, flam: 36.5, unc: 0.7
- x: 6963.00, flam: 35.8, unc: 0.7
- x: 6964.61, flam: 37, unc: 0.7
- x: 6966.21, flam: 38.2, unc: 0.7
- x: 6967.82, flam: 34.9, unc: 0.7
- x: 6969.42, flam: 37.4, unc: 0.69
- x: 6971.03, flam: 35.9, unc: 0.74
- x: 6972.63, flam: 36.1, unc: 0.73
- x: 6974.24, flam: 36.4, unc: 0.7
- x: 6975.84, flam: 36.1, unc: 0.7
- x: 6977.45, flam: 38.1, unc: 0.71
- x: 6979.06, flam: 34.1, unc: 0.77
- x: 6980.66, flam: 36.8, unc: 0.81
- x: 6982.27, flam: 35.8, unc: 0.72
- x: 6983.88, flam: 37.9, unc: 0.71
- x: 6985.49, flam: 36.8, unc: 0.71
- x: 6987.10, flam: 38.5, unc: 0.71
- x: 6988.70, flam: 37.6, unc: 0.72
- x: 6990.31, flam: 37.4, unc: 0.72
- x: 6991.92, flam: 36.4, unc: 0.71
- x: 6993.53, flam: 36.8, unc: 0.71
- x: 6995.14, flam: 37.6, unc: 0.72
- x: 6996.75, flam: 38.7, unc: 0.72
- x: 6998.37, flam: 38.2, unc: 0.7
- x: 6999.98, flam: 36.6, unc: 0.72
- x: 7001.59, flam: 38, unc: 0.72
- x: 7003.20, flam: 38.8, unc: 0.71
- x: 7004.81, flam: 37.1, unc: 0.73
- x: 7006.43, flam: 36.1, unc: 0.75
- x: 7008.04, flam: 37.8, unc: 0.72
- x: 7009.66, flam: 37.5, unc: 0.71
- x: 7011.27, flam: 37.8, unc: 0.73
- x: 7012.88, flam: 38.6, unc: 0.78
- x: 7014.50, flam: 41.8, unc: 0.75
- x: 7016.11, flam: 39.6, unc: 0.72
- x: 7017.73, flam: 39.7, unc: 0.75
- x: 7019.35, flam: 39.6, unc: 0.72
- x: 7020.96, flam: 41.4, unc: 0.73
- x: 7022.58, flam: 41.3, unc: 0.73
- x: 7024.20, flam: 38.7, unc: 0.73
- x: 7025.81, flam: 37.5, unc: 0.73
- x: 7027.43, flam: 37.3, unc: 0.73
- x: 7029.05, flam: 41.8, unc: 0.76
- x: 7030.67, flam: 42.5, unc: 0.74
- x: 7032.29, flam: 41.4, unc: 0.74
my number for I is 3.2 angstroms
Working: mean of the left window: 26.6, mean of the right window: 29.3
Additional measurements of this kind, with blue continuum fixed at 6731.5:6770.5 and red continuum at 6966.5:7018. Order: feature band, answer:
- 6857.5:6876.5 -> 3.88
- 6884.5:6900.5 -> 2.67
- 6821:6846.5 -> 3.35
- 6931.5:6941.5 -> 0.37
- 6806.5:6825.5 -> 2.37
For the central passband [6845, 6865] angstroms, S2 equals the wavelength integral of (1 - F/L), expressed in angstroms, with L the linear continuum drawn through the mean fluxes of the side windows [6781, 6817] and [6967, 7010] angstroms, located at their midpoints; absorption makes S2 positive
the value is 2.6 angstroms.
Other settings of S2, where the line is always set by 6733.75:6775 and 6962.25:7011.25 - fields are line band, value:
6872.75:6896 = 3.9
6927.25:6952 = 0.6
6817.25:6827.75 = 1.6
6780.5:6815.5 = 3.6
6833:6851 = 2.4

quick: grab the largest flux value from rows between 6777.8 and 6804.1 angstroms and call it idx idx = 28.7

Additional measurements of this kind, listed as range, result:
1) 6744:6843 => 30.4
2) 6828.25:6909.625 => 30.5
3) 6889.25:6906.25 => 29.6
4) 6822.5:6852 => 28.5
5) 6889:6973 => 38.2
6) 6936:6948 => 36.1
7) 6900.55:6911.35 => 30.8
